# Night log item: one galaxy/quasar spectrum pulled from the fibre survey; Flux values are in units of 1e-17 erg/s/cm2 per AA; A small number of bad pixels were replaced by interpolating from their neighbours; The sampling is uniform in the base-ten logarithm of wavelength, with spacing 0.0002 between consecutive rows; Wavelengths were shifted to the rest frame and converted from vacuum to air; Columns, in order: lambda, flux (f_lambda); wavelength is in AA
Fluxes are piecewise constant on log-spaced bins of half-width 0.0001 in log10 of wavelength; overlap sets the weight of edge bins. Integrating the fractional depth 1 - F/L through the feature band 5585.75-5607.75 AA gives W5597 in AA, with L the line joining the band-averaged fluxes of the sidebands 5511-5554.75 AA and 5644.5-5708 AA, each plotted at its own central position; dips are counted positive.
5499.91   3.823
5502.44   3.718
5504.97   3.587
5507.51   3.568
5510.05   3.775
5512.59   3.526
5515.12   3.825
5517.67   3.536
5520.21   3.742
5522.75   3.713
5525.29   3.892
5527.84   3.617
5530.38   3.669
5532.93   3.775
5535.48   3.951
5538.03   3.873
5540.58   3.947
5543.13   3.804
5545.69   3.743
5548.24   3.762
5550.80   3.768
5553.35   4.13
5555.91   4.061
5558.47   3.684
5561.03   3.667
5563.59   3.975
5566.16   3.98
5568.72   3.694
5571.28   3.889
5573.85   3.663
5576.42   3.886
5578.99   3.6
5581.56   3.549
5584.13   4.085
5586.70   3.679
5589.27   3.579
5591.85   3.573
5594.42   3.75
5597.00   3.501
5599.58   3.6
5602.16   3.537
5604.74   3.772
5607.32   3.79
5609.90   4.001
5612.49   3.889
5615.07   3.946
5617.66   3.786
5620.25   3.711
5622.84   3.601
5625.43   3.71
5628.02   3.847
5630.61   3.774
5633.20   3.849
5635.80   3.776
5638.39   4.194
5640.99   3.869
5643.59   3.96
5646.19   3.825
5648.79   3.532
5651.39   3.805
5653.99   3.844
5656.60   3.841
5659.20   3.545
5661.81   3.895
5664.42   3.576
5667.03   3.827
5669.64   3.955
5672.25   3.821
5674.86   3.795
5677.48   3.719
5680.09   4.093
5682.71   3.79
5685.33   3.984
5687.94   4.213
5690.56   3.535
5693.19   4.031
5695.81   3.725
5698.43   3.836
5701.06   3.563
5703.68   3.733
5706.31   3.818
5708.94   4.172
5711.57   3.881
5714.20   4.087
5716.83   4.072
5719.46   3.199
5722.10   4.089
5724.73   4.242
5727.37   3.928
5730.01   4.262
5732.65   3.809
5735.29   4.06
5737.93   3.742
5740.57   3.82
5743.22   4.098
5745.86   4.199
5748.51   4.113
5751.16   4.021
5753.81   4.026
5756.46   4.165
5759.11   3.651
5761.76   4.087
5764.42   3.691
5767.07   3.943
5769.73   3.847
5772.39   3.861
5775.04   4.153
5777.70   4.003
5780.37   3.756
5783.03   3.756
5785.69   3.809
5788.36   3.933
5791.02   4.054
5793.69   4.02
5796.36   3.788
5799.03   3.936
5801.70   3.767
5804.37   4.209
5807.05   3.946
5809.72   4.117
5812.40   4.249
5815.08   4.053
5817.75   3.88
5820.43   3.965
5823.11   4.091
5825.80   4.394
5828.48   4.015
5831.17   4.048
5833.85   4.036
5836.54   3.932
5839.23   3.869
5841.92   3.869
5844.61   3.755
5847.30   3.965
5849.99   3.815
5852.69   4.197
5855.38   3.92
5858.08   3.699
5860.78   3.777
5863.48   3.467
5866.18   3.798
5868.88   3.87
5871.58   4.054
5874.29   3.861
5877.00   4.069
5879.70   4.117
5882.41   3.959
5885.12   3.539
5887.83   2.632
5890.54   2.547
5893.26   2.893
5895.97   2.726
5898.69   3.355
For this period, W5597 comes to 0.9 AA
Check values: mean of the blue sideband 3.78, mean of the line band 3.64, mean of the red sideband 3.81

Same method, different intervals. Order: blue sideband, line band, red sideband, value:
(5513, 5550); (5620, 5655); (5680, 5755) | 0.48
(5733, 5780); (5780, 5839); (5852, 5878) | -1.19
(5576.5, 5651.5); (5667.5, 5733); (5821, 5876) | -1.25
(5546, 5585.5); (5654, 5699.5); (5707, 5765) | 1.02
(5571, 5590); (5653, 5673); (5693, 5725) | 0.17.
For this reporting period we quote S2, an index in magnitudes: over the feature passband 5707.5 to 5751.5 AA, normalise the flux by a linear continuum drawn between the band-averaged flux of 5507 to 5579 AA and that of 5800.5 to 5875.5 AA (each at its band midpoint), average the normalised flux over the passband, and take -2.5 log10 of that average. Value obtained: -0.03 mag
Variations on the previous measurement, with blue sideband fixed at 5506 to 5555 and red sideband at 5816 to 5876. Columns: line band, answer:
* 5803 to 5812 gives -0.05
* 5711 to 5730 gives -0.03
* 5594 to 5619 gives 0.01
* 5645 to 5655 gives 0.02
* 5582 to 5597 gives 0.03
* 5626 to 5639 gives -0.01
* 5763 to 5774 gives 0.01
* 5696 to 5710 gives 0.01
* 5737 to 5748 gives -0.03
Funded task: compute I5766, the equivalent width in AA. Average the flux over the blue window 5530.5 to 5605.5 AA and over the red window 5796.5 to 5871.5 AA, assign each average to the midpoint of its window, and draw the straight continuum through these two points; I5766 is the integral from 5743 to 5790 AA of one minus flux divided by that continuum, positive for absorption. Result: -0.5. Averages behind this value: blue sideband 3.77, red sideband 3.95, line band 3.95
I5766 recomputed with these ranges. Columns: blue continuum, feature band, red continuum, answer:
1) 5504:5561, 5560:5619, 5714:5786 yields 0.9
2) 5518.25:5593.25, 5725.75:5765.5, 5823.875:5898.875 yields -2.4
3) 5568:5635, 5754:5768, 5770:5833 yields 0.1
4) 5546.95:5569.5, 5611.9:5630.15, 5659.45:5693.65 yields 0.4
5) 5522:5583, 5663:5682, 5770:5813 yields 0.3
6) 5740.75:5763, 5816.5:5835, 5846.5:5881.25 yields -0.6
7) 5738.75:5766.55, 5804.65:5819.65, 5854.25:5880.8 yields -0.5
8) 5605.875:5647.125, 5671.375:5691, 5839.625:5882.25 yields -0.2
